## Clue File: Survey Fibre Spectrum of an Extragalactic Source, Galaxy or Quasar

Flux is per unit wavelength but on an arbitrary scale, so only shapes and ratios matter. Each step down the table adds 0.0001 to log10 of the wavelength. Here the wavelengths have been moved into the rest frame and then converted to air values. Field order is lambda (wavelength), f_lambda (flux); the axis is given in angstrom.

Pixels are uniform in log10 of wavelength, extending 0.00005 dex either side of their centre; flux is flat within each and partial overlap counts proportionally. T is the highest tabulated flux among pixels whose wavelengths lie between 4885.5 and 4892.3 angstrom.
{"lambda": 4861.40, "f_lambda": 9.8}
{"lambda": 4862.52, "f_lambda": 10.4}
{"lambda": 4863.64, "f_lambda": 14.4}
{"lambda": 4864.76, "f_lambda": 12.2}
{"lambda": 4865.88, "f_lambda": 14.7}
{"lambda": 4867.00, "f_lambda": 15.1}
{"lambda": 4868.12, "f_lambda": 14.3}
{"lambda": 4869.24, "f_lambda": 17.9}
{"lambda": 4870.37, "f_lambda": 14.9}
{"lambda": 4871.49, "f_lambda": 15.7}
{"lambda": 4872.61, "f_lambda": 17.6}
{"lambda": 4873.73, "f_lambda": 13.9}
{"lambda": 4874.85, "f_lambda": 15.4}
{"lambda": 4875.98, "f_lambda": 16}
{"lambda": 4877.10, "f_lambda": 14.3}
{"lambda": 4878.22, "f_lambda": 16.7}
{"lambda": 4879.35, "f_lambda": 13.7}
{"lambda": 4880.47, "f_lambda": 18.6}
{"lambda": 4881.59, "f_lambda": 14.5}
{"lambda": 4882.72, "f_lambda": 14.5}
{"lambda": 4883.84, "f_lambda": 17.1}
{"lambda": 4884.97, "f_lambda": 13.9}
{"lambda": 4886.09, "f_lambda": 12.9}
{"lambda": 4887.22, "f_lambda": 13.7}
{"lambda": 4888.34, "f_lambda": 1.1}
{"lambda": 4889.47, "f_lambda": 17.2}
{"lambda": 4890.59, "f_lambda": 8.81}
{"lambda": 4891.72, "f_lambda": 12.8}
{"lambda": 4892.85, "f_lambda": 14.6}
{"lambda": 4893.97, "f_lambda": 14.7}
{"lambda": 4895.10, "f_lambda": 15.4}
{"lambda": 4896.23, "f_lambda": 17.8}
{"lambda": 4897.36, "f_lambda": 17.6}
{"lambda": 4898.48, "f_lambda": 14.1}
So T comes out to 17.2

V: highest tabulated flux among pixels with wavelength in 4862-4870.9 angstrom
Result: 17.9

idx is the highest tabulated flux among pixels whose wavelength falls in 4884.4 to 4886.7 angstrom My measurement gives 13.9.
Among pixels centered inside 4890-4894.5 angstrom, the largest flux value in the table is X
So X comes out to 14.7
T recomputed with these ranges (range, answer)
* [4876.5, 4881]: 18.6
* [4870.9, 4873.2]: 17.6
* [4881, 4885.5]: 17.1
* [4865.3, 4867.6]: 15.1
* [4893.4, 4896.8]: 17.8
